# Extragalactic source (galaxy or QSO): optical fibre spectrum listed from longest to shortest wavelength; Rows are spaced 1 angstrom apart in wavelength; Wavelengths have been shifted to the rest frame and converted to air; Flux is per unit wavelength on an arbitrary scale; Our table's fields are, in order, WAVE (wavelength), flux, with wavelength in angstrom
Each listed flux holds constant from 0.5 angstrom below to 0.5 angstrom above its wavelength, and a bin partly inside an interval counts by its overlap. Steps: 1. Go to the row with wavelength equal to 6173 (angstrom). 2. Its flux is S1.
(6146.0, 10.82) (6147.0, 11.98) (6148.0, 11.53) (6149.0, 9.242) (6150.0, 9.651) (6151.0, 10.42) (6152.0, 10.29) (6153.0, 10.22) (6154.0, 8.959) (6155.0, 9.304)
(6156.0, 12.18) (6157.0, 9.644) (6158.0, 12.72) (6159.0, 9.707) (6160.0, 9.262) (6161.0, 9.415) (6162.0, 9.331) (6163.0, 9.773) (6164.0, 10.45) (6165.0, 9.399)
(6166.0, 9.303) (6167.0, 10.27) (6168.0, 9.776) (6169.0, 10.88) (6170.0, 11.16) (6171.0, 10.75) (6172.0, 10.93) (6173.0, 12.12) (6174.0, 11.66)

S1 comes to 12.12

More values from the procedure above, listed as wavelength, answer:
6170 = 11.16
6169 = 10.88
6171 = 10.75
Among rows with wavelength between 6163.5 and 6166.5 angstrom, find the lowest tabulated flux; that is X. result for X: 9.303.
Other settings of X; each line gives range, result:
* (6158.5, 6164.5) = 9.262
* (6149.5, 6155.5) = 8.959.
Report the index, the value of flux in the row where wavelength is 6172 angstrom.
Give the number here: 10.93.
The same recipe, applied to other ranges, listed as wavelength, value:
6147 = 11.98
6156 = 12.18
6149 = 9.242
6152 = 10.29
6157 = 9.644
